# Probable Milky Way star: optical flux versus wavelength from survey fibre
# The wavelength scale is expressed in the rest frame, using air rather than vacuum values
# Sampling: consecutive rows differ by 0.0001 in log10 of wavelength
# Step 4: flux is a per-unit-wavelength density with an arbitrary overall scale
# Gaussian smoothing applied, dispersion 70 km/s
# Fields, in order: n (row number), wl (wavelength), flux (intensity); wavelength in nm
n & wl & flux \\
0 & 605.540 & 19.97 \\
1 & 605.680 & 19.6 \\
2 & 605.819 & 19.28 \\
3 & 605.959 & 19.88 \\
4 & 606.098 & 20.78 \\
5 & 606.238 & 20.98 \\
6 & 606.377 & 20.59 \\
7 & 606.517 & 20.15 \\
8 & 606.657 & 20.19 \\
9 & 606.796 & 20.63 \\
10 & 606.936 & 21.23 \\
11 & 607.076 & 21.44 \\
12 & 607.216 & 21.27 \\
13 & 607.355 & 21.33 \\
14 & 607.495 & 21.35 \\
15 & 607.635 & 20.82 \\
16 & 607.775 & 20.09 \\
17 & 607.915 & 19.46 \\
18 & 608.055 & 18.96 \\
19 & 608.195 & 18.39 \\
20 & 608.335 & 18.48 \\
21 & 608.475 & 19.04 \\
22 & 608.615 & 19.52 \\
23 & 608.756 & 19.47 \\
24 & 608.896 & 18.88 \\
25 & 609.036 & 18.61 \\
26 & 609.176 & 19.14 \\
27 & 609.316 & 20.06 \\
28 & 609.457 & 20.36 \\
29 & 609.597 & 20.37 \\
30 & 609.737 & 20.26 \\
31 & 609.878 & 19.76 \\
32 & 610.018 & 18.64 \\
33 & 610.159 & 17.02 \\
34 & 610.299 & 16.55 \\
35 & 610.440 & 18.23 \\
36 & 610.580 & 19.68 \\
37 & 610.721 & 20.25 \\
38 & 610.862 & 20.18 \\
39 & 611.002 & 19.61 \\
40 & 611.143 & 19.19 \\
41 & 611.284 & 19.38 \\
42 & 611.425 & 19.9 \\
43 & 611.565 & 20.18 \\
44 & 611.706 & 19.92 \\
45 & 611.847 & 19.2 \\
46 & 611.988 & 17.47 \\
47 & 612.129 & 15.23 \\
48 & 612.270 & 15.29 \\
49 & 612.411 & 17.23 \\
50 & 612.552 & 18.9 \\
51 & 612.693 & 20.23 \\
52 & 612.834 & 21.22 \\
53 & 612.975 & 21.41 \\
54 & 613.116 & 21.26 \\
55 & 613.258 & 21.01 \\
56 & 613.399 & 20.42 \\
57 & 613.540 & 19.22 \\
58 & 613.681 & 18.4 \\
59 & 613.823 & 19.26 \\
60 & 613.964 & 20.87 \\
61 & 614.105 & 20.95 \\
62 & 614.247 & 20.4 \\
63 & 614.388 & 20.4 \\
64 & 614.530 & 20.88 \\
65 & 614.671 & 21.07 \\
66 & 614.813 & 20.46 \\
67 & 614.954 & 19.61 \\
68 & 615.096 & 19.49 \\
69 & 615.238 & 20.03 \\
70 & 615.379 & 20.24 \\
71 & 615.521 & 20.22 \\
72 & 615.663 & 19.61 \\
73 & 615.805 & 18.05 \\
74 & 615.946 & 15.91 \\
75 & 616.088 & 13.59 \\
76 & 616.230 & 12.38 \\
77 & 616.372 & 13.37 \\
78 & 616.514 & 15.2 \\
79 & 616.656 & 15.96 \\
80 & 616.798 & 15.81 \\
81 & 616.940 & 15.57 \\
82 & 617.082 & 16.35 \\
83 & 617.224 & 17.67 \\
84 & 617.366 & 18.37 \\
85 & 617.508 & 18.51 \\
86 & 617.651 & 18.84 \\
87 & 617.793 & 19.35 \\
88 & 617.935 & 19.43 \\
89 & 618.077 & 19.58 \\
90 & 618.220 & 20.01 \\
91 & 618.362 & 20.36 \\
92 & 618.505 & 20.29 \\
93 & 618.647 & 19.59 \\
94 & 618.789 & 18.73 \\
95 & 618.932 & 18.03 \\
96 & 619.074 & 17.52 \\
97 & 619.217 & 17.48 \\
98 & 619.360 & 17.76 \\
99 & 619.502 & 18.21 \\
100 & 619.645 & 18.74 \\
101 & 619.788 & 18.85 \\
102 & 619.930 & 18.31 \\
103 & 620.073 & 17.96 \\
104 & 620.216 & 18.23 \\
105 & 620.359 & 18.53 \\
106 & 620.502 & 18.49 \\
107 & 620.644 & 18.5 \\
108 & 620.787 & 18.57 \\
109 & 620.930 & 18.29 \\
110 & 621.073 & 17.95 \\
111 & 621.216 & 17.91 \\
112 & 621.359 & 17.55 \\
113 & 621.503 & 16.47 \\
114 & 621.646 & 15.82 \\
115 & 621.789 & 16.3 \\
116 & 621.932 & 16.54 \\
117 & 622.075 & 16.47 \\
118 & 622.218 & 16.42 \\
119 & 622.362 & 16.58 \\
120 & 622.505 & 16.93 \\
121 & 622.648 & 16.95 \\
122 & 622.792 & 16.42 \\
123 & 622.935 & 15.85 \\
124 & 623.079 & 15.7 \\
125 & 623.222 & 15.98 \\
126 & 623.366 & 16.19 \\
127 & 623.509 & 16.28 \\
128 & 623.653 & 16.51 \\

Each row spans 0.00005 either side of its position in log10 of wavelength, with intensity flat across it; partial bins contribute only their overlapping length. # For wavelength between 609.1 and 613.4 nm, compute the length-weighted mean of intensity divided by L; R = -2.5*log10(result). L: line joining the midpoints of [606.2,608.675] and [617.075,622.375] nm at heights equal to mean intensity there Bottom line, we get 0.02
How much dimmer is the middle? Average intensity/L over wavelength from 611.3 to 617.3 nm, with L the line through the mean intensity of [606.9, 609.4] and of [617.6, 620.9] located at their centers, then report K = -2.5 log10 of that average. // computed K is 0.04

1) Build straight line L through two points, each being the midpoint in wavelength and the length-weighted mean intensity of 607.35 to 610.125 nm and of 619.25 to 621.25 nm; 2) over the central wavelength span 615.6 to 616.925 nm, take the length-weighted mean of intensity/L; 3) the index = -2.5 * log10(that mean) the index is 0.20 mag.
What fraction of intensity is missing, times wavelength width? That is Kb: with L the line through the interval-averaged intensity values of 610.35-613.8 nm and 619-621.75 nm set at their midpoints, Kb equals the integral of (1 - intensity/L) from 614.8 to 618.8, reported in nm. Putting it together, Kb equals 0.115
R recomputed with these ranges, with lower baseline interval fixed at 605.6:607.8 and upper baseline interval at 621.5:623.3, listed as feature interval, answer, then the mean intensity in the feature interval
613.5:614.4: -0.073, 19.9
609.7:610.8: 0.050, 18.8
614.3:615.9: -0.092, 20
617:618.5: -0.077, 18.9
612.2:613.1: -0.012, 19.2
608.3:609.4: 0.047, 19.2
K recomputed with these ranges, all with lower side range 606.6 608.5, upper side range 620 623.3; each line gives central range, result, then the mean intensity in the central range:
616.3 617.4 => 0.14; 16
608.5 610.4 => 0.04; 19.1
